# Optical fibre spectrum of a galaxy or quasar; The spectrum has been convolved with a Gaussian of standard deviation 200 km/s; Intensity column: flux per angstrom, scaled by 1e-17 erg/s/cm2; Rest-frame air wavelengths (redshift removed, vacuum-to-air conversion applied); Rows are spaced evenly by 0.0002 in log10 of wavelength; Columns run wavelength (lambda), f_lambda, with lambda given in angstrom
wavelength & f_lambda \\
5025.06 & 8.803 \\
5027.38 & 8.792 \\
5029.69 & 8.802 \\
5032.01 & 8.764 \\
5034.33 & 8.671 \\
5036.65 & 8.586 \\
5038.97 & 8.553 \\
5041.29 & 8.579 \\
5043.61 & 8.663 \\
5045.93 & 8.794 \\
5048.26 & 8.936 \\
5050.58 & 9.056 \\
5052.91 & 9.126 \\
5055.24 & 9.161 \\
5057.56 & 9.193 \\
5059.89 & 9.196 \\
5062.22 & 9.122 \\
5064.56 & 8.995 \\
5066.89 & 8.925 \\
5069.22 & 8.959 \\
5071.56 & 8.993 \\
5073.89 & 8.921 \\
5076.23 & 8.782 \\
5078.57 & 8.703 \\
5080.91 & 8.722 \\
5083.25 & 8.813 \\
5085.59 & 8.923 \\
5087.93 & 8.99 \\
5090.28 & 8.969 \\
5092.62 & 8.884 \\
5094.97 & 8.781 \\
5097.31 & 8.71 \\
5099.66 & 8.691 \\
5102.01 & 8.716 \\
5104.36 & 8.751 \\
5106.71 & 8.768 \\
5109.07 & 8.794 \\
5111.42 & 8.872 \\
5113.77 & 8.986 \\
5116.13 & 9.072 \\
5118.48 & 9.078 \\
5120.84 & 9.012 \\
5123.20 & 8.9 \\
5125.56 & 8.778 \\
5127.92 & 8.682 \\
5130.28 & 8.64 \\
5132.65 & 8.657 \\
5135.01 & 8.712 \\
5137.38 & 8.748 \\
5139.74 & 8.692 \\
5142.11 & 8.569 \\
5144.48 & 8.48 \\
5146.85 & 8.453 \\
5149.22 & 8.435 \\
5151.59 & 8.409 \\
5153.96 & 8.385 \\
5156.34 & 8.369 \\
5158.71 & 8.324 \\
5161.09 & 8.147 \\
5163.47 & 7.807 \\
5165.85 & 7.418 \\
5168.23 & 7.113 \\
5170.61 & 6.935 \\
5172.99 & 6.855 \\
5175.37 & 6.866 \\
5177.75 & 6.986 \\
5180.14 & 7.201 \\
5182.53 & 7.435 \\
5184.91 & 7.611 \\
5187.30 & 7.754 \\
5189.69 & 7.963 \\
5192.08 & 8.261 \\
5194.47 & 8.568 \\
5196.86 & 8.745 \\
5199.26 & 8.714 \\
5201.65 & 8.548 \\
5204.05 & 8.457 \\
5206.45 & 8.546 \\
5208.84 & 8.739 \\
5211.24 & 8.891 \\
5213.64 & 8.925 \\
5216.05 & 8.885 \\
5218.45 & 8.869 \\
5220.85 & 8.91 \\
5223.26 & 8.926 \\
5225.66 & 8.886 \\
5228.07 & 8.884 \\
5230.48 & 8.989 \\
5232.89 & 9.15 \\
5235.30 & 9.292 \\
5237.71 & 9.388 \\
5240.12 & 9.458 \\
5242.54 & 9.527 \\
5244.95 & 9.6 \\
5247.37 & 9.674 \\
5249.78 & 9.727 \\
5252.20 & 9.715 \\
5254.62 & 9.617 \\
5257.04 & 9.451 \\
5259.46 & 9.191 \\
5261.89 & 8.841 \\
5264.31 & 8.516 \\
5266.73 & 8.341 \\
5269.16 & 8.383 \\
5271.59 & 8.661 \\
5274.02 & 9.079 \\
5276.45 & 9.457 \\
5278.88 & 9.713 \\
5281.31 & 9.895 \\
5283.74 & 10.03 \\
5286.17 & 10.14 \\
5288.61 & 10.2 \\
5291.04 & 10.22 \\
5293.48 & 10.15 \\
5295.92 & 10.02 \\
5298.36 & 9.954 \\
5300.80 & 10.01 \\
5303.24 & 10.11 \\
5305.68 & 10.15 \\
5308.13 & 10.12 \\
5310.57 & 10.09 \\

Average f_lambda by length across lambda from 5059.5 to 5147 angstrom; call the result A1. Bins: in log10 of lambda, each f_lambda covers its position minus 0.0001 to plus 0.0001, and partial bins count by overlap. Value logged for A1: 8.83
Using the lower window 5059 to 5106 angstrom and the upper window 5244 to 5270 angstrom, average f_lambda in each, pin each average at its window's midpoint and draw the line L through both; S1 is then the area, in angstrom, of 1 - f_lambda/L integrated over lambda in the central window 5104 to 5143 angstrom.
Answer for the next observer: 0.6 angstrom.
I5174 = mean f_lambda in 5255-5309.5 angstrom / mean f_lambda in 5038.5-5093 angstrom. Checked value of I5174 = 1.07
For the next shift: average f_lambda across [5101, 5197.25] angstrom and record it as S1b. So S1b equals 8.26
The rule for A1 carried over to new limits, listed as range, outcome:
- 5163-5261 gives 8.56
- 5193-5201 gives 8.66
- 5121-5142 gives 8.73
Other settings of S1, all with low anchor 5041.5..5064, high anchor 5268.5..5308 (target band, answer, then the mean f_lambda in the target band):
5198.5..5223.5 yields 2.0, 8.76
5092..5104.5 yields 0.6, 8.75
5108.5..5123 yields 0.4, 8.98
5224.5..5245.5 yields 0.8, 9.23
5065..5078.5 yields 0.2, 8.91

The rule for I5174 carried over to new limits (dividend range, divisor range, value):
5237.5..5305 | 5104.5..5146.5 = 1.09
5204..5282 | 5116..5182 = 1.11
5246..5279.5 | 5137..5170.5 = 1.12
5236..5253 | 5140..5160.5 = 1.14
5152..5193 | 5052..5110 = 0.86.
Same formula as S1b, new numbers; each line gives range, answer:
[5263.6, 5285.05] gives 9.14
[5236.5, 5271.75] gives 9.22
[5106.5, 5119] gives 8.93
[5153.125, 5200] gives 7.76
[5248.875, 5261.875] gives 9.47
